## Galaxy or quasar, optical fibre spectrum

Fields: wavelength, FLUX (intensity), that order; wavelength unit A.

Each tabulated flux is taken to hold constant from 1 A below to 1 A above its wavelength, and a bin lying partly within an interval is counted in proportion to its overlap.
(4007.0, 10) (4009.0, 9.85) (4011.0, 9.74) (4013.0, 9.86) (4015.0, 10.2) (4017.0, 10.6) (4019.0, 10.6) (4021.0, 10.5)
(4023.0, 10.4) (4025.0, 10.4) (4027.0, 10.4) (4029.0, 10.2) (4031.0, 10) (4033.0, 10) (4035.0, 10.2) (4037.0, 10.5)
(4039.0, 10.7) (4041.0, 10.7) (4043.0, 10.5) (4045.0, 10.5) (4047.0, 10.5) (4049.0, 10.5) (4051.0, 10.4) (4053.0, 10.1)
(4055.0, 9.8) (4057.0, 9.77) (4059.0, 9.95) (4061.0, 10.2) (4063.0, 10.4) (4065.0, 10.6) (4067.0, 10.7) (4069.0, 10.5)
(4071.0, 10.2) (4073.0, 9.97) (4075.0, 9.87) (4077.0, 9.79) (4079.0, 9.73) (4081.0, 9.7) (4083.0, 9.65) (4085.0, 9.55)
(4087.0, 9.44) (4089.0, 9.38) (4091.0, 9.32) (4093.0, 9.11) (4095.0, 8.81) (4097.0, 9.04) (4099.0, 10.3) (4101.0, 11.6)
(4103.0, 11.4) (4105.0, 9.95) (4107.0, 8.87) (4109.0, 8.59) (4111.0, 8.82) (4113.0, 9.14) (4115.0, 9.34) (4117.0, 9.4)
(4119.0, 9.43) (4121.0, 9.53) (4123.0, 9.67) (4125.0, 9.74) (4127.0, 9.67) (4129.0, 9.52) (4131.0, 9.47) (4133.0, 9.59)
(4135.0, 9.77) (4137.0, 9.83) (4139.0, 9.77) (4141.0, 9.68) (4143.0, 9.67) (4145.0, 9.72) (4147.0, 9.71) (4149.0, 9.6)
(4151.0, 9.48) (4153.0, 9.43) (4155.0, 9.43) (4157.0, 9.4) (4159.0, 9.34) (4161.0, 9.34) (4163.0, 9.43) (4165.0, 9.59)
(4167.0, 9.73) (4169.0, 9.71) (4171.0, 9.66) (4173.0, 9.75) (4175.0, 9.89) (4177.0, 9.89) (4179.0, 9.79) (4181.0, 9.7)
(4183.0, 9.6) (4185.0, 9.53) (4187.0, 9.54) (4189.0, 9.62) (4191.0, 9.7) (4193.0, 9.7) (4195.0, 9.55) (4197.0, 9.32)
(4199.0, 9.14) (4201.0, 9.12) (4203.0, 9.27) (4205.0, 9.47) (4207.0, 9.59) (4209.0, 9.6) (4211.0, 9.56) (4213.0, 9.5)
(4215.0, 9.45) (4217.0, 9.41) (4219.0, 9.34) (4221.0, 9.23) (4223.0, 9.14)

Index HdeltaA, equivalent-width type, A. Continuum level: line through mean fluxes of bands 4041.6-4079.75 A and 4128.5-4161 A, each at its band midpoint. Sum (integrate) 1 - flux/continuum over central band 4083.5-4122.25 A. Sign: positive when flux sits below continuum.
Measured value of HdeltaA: 1.4 A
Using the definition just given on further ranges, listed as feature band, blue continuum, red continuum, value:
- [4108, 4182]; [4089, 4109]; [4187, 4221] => 0.51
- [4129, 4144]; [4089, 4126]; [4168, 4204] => -0.17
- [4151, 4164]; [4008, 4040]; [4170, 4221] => 0.40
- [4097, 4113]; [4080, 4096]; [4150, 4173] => -0.72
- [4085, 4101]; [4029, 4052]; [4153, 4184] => 0.92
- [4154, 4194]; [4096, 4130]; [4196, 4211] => -0.66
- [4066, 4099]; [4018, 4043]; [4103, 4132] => 0.44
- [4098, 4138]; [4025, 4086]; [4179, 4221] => 0.83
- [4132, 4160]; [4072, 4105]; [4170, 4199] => 0.30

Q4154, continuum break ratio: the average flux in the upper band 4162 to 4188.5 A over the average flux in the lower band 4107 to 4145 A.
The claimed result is 1.0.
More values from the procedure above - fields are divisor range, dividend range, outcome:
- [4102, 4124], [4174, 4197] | 1.02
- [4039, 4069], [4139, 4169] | 0.92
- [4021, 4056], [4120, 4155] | 0.93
